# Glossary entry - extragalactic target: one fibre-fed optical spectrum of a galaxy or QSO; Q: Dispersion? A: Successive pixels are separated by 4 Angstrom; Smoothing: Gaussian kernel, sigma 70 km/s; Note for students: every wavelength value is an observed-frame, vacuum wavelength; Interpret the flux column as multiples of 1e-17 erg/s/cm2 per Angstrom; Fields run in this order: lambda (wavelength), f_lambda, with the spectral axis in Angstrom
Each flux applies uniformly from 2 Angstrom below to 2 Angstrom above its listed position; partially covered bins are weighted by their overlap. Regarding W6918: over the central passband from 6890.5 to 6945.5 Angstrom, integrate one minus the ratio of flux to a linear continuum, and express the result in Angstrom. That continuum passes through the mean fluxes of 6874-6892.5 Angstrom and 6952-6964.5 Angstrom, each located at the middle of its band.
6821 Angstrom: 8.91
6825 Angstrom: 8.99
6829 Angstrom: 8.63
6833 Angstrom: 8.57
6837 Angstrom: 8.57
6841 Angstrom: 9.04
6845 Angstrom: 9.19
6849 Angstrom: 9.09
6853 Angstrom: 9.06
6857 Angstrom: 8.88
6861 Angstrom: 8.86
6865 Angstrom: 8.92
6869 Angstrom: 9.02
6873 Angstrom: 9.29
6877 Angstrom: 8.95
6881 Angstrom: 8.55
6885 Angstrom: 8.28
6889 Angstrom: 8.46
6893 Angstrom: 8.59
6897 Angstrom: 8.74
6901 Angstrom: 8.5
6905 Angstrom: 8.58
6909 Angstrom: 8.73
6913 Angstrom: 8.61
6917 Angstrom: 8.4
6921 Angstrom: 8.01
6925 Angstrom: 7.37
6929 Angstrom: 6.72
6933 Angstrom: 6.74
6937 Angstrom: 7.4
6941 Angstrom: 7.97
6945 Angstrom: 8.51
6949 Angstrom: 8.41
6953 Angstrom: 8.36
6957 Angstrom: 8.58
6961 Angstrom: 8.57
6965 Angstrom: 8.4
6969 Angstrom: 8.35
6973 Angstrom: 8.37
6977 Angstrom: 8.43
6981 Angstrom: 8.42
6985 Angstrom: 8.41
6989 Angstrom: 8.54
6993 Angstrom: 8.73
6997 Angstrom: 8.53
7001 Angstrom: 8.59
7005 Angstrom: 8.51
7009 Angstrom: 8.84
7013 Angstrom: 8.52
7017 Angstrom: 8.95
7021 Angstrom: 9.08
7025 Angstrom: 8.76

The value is 3.2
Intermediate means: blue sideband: 8.6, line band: 8.05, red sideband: 8.5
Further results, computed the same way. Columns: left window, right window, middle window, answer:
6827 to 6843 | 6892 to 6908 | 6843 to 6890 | -1.2 Angstrom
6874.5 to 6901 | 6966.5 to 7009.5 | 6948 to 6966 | 0.1 Angstrom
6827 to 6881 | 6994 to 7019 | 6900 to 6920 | 0.6 Angstrom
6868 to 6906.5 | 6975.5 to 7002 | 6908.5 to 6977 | 4.1 Angstrom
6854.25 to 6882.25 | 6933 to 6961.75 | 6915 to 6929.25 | 1.1 Angstrom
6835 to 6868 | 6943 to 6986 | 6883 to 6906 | 0.6 Angstrom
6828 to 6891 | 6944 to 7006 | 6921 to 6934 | 2.3 Angstrom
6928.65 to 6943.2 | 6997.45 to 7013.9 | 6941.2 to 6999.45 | -3.9 Angstrom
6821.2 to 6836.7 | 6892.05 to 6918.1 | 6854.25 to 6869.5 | -0.4 Angstrom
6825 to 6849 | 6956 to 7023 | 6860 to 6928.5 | 1.6 Angstrom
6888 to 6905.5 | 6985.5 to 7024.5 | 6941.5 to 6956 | 0.4 Angstrom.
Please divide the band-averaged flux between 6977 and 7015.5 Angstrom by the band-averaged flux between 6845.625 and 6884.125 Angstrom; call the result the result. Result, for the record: 0.96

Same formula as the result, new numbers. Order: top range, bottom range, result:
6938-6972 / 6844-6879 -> 0.93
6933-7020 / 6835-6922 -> 0.96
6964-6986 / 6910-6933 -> 1.08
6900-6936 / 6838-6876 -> 0.88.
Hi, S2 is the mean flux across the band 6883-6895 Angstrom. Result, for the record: 8.44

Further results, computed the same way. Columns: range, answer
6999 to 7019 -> 8.68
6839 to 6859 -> 9.05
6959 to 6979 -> 8.42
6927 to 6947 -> 7.47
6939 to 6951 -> 8.3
